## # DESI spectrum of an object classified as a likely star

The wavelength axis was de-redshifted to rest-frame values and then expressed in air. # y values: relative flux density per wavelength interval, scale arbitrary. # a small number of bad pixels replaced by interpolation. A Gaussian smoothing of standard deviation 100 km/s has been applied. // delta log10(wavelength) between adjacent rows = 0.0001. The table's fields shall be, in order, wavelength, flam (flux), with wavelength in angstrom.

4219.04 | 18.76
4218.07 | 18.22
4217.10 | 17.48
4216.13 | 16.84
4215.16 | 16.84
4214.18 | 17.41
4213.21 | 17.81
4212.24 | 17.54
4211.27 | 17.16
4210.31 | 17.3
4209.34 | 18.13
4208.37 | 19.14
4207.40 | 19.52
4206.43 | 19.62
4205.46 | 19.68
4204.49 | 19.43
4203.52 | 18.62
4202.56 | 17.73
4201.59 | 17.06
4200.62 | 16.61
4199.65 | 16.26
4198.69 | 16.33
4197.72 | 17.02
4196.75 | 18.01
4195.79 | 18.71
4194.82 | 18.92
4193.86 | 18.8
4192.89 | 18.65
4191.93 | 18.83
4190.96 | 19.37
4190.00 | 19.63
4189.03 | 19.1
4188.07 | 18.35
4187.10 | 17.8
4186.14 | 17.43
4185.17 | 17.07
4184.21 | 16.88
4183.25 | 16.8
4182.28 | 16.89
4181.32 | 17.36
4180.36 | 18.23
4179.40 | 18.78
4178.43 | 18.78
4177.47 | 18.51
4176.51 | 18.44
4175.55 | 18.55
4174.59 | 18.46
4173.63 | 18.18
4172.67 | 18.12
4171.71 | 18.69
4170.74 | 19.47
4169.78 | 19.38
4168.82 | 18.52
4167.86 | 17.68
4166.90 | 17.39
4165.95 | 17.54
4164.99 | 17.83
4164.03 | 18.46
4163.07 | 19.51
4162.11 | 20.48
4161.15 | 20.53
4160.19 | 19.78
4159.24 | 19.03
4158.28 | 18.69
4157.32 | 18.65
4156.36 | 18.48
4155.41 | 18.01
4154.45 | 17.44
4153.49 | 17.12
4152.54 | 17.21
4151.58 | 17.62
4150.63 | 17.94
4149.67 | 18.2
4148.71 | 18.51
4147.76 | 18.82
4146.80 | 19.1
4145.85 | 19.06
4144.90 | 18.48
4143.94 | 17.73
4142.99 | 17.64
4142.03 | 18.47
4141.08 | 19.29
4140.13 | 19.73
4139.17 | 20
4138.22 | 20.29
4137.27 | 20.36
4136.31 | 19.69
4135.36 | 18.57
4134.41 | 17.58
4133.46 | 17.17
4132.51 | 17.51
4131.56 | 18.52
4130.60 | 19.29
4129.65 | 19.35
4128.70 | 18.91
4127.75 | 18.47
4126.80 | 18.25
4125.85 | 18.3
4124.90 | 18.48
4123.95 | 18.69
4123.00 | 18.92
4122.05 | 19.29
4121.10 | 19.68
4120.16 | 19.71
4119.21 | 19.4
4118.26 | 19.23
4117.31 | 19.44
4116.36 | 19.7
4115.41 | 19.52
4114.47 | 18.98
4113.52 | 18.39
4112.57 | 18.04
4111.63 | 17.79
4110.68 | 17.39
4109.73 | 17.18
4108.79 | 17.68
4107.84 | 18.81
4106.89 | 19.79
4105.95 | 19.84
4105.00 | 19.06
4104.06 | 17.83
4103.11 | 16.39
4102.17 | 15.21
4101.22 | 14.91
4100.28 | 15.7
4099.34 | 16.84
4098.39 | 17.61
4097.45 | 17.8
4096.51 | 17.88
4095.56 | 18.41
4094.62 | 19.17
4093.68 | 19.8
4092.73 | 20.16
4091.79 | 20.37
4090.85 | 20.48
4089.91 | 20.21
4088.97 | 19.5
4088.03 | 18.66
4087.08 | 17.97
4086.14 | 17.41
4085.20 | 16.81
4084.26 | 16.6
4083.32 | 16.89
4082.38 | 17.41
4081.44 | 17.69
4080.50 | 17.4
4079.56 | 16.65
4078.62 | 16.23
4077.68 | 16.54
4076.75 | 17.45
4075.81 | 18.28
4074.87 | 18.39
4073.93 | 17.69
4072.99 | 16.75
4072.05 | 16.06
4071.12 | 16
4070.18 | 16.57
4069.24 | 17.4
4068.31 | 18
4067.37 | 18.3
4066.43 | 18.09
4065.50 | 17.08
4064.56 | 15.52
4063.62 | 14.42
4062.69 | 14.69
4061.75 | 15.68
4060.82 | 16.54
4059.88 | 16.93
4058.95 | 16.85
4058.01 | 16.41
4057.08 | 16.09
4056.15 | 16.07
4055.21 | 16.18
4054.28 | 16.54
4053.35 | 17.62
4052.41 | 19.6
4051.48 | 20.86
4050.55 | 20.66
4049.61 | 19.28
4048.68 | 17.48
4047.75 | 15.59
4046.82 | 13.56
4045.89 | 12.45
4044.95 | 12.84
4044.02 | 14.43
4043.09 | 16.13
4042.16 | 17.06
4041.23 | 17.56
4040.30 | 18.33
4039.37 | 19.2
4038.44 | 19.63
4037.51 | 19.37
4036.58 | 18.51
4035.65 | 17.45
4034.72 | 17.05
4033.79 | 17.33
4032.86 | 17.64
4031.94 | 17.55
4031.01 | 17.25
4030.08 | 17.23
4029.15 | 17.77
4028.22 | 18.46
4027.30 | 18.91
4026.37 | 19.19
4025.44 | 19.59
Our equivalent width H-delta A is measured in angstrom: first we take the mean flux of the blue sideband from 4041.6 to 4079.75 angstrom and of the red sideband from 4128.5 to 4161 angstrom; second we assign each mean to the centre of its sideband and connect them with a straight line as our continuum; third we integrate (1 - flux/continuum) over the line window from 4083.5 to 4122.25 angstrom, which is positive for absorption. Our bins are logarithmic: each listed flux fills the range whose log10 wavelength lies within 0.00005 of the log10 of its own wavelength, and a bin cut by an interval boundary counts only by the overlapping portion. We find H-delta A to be -1.6 angstrom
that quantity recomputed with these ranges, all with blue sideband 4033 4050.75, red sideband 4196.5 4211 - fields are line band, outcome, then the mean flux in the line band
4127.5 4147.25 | -1.37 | 18.8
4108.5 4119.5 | -0.70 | 18.6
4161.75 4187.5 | -0.51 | 18.2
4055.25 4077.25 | 0.53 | 16.7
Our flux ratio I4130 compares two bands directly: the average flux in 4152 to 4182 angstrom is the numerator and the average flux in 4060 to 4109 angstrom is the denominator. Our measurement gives 1.05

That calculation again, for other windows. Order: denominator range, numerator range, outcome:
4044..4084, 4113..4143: 1.13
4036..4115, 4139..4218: 1.05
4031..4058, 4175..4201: 1.05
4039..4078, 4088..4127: 1.10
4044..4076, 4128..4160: 1.11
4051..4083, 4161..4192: 1.08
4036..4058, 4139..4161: 1.08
